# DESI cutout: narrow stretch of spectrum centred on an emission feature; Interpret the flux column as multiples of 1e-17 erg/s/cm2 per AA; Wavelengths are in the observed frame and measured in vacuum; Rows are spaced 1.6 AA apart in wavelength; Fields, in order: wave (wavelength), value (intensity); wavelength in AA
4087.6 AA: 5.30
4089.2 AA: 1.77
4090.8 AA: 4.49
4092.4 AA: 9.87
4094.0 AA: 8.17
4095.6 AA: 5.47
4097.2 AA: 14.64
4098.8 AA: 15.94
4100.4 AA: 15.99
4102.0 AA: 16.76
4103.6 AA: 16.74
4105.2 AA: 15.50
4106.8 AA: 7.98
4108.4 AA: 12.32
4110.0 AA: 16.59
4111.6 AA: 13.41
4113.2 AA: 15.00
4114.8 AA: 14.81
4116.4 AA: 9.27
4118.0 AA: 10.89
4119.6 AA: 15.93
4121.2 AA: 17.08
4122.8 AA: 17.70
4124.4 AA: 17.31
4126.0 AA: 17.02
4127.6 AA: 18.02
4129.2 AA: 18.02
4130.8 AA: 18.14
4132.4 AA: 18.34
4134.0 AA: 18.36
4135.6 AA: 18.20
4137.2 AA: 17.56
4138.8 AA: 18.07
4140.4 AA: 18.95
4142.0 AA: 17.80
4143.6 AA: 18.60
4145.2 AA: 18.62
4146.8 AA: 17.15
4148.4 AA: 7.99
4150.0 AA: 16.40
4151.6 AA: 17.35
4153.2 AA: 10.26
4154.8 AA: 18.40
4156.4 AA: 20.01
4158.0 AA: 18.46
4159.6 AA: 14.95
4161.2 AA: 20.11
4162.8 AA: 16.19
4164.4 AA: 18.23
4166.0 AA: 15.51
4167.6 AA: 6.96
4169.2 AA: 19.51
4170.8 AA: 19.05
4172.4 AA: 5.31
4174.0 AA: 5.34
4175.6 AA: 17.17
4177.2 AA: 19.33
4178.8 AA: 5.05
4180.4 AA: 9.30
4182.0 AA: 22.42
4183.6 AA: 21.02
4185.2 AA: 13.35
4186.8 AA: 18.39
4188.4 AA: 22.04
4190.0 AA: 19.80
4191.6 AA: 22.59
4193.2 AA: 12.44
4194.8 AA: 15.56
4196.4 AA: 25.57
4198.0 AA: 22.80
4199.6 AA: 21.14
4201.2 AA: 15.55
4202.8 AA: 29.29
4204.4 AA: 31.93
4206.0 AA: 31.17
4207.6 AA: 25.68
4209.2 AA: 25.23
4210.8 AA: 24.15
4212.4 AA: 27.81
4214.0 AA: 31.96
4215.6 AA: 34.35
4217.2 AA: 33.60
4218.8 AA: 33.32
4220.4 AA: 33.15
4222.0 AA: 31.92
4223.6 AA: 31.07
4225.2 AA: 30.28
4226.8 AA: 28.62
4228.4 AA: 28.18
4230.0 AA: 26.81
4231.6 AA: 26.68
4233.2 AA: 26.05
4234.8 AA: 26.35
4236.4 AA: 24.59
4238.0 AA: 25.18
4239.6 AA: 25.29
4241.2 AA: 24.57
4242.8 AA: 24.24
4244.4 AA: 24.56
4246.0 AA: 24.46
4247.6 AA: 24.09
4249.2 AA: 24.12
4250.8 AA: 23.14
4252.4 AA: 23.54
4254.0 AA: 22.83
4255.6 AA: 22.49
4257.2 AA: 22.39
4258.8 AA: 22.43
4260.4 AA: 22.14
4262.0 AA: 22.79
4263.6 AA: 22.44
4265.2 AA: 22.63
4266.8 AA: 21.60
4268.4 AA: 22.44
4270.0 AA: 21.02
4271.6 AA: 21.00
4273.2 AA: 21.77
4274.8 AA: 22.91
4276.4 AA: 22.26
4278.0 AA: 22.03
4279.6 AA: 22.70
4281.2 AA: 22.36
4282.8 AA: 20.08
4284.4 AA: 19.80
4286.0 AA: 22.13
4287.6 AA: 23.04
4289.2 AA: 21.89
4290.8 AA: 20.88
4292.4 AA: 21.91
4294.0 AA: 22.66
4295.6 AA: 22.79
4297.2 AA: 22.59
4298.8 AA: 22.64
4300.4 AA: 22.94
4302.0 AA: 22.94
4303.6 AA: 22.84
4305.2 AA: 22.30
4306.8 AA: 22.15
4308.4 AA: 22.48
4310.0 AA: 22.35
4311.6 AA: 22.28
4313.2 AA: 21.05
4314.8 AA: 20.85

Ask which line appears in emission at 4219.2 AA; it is Lyman alpha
